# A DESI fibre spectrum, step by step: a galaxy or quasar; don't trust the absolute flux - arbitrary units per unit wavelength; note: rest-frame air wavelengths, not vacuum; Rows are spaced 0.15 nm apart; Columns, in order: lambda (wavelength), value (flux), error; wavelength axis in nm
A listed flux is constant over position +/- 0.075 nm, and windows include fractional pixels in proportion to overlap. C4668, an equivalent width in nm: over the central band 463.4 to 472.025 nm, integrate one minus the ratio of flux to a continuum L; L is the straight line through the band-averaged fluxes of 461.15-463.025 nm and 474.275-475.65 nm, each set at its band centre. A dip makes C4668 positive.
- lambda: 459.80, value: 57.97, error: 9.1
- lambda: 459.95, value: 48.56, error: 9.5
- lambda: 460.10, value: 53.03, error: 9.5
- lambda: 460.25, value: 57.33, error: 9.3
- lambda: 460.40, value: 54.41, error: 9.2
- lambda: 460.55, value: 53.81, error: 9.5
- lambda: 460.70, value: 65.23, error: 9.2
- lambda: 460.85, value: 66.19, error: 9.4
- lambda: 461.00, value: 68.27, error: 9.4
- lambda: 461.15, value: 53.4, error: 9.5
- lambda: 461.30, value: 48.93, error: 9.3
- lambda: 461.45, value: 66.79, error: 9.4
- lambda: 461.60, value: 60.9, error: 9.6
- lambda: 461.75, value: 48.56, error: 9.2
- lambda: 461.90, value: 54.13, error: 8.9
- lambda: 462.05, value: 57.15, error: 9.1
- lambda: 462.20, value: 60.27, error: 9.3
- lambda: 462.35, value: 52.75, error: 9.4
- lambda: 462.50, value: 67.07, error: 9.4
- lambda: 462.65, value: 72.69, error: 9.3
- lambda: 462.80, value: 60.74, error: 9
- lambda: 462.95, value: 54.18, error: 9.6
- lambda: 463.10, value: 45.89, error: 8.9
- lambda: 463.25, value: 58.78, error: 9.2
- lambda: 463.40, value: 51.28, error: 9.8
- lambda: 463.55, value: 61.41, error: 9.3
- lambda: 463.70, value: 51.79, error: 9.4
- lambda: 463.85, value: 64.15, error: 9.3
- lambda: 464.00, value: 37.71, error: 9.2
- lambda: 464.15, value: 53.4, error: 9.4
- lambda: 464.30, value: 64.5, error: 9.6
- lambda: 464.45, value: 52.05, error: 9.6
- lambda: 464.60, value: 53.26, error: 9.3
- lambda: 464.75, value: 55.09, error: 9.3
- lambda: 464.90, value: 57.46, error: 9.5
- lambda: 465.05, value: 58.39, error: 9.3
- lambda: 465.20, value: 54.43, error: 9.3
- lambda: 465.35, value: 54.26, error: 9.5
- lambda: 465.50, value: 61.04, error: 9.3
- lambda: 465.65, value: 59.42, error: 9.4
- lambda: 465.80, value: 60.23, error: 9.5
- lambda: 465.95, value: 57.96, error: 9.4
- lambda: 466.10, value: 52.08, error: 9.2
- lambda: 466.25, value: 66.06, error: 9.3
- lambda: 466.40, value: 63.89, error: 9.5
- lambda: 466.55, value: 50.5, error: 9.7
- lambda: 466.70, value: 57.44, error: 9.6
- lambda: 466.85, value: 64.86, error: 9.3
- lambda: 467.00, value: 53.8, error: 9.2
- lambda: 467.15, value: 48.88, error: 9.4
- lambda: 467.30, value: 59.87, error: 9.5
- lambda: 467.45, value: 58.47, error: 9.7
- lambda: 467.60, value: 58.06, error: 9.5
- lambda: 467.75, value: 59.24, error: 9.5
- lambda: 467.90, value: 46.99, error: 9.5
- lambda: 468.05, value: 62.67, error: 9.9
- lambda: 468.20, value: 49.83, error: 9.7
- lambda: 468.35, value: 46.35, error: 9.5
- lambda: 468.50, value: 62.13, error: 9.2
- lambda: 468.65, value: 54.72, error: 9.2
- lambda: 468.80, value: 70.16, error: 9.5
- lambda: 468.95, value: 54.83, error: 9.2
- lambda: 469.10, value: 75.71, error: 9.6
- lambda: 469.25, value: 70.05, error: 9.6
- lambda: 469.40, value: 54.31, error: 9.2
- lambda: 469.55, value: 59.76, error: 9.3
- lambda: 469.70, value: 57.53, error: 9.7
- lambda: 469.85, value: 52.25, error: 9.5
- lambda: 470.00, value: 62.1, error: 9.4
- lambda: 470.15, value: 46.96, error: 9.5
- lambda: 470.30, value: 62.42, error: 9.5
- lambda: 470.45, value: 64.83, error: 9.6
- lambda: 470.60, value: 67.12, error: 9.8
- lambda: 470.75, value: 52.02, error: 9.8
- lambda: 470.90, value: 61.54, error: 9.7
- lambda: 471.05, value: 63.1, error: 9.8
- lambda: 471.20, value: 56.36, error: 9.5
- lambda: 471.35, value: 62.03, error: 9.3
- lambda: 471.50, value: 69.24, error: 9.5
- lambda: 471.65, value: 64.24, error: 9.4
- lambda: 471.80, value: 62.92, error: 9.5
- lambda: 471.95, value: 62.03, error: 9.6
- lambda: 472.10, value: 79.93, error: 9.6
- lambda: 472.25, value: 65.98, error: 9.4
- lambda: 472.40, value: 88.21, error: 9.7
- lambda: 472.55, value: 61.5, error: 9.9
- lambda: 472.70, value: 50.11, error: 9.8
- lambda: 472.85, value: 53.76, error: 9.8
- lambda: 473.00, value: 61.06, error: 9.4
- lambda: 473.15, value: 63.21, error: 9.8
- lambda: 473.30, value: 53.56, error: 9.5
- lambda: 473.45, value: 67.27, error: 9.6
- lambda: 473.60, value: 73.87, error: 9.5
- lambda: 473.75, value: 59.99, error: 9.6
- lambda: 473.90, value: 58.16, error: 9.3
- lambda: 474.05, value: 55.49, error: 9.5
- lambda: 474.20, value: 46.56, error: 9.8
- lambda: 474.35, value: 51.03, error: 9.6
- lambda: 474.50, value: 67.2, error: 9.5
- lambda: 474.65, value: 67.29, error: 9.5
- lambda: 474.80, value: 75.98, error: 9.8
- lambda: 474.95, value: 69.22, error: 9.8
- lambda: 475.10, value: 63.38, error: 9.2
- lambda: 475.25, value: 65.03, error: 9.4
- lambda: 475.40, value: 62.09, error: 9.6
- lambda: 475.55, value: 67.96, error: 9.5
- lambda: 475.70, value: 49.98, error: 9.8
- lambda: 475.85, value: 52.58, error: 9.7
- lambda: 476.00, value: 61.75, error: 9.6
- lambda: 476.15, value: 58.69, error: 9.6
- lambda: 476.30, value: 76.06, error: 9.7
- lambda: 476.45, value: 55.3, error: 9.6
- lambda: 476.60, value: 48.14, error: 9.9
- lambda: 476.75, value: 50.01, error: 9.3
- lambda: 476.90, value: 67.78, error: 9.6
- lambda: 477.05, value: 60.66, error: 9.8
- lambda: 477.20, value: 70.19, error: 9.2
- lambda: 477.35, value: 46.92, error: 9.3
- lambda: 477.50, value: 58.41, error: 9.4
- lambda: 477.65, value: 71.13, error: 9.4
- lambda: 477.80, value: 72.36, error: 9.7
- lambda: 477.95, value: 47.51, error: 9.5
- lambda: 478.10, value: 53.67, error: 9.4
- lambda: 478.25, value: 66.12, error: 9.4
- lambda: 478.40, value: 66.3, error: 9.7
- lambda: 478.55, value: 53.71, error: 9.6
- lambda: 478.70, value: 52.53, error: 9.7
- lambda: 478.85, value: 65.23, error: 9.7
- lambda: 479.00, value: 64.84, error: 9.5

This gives 0.45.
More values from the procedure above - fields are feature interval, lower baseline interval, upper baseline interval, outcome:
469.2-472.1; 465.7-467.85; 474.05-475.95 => -0.074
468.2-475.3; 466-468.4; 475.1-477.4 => -0.459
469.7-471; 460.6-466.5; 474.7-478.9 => 0.016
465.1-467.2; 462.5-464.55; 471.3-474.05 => 0.036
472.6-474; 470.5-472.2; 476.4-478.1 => 0.046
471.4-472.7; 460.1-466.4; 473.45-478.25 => -0.176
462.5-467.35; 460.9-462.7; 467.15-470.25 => 0.137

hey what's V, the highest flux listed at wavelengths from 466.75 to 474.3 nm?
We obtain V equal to 88.21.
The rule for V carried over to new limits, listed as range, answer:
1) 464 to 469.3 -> 75.71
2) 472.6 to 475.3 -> 75.98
